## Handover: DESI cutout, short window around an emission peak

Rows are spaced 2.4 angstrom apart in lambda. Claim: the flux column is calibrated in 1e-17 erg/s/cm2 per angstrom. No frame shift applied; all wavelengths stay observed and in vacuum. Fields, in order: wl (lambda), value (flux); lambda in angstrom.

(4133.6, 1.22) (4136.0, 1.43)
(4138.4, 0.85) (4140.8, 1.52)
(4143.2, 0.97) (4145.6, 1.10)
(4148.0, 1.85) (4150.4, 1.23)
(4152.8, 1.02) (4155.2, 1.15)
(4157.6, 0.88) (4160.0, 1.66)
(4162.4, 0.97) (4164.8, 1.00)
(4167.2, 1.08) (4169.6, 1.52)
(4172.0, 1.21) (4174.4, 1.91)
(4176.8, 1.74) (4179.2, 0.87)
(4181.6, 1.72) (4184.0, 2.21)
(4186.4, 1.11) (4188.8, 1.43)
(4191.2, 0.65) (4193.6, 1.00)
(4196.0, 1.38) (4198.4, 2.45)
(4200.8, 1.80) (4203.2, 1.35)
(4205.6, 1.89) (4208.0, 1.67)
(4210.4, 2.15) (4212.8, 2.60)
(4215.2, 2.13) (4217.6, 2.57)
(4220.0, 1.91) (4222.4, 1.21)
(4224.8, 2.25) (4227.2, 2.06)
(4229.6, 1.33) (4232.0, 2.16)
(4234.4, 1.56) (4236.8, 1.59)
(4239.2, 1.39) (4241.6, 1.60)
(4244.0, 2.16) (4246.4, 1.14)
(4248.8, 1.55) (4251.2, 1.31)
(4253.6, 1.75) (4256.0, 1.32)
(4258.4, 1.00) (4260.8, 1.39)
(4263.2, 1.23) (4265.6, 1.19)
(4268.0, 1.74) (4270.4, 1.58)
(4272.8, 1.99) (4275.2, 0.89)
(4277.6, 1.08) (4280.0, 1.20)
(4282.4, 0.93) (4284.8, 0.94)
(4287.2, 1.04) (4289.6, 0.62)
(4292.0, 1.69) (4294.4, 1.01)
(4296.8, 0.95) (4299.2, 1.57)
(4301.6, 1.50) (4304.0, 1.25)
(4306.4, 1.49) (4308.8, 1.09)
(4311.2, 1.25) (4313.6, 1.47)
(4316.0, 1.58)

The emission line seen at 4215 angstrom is C III]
